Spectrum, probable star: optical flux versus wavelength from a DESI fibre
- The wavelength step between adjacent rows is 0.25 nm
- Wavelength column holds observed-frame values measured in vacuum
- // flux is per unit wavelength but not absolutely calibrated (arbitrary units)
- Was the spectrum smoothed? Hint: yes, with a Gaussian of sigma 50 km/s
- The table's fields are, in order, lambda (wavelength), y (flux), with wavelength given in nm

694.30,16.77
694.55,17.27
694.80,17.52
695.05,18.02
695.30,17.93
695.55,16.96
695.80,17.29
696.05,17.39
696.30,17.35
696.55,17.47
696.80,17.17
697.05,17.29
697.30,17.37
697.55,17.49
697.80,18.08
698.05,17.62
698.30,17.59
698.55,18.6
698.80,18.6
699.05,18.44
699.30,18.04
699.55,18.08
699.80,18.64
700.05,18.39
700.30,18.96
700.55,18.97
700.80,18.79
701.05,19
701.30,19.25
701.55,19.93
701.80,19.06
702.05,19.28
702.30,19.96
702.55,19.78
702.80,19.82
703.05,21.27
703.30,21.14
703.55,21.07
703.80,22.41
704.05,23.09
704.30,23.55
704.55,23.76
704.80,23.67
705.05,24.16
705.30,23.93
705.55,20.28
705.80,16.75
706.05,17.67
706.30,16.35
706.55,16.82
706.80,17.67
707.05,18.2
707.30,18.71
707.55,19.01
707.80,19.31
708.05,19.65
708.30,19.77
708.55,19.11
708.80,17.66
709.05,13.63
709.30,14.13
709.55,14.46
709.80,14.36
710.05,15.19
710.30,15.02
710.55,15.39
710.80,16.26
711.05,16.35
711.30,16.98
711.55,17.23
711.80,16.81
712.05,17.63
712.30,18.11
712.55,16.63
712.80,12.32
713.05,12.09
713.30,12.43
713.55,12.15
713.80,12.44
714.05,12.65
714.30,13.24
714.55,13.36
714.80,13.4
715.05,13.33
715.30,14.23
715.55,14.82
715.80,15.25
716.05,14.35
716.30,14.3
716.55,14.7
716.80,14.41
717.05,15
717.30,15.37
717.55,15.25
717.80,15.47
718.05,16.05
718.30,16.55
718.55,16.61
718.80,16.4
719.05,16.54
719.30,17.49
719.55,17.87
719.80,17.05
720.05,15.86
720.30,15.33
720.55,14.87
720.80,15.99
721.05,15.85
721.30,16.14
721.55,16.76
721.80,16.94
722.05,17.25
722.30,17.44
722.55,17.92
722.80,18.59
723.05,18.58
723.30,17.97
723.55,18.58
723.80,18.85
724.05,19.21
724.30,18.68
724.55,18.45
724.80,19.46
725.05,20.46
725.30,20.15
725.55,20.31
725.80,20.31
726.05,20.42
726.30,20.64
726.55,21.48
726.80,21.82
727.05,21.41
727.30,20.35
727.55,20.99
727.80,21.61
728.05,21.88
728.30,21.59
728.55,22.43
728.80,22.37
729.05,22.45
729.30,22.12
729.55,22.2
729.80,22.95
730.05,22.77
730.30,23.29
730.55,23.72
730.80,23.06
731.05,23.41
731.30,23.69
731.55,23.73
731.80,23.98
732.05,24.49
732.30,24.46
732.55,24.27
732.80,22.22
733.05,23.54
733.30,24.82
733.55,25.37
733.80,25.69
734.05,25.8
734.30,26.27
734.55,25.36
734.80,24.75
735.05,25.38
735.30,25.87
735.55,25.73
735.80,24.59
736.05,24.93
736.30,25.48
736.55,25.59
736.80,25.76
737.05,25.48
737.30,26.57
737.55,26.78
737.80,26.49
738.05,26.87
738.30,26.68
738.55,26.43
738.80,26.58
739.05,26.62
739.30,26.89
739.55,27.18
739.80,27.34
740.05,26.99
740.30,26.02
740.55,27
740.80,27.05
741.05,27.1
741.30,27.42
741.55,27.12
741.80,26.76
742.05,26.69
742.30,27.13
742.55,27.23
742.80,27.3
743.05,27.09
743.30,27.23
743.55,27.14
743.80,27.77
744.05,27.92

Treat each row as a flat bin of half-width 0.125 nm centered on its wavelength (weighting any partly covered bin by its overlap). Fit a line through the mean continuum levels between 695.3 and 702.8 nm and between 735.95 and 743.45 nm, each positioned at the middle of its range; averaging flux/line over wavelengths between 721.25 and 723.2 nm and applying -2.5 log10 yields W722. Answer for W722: 0.30 mag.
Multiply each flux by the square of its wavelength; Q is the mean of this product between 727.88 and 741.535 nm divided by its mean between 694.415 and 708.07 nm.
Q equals 1.44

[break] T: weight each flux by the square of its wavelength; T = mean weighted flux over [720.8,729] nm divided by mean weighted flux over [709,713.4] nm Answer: 1.32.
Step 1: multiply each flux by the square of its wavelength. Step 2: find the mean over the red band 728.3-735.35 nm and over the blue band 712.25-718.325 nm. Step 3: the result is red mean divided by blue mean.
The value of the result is 1.8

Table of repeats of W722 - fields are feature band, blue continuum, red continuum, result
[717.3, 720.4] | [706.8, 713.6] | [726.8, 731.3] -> 0.17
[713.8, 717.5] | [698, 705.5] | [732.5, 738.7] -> 0.50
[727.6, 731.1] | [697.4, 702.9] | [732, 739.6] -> 0.08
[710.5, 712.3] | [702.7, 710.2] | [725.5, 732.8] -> 0.18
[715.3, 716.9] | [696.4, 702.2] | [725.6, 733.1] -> 0.37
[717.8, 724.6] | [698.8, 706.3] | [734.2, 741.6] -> 0.34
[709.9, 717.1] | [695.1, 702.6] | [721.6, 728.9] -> 0.29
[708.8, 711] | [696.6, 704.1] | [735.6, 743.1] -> 0.36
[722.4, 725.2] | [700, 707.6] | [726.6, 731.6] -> 0.16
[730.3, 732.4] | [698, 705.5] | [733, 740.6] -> 0.06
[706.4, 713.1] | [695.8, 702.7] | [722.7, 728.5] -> 0.15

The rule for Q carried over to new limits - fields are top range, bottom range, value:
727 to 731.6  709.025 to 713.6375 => 1.55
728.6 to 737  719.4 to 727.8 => 1.34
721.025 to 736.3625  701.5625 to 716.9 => 1.34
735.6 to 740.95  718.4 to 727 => 1.51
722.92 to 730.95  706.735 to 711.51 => 1.31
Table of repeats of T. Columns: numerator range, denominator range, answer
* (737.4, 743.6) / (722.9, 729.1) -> 1.37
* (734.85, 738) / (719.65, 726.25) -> 1.48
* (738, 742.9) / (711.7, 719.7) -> 1.93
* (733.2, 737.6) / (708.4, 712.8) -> 1.70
